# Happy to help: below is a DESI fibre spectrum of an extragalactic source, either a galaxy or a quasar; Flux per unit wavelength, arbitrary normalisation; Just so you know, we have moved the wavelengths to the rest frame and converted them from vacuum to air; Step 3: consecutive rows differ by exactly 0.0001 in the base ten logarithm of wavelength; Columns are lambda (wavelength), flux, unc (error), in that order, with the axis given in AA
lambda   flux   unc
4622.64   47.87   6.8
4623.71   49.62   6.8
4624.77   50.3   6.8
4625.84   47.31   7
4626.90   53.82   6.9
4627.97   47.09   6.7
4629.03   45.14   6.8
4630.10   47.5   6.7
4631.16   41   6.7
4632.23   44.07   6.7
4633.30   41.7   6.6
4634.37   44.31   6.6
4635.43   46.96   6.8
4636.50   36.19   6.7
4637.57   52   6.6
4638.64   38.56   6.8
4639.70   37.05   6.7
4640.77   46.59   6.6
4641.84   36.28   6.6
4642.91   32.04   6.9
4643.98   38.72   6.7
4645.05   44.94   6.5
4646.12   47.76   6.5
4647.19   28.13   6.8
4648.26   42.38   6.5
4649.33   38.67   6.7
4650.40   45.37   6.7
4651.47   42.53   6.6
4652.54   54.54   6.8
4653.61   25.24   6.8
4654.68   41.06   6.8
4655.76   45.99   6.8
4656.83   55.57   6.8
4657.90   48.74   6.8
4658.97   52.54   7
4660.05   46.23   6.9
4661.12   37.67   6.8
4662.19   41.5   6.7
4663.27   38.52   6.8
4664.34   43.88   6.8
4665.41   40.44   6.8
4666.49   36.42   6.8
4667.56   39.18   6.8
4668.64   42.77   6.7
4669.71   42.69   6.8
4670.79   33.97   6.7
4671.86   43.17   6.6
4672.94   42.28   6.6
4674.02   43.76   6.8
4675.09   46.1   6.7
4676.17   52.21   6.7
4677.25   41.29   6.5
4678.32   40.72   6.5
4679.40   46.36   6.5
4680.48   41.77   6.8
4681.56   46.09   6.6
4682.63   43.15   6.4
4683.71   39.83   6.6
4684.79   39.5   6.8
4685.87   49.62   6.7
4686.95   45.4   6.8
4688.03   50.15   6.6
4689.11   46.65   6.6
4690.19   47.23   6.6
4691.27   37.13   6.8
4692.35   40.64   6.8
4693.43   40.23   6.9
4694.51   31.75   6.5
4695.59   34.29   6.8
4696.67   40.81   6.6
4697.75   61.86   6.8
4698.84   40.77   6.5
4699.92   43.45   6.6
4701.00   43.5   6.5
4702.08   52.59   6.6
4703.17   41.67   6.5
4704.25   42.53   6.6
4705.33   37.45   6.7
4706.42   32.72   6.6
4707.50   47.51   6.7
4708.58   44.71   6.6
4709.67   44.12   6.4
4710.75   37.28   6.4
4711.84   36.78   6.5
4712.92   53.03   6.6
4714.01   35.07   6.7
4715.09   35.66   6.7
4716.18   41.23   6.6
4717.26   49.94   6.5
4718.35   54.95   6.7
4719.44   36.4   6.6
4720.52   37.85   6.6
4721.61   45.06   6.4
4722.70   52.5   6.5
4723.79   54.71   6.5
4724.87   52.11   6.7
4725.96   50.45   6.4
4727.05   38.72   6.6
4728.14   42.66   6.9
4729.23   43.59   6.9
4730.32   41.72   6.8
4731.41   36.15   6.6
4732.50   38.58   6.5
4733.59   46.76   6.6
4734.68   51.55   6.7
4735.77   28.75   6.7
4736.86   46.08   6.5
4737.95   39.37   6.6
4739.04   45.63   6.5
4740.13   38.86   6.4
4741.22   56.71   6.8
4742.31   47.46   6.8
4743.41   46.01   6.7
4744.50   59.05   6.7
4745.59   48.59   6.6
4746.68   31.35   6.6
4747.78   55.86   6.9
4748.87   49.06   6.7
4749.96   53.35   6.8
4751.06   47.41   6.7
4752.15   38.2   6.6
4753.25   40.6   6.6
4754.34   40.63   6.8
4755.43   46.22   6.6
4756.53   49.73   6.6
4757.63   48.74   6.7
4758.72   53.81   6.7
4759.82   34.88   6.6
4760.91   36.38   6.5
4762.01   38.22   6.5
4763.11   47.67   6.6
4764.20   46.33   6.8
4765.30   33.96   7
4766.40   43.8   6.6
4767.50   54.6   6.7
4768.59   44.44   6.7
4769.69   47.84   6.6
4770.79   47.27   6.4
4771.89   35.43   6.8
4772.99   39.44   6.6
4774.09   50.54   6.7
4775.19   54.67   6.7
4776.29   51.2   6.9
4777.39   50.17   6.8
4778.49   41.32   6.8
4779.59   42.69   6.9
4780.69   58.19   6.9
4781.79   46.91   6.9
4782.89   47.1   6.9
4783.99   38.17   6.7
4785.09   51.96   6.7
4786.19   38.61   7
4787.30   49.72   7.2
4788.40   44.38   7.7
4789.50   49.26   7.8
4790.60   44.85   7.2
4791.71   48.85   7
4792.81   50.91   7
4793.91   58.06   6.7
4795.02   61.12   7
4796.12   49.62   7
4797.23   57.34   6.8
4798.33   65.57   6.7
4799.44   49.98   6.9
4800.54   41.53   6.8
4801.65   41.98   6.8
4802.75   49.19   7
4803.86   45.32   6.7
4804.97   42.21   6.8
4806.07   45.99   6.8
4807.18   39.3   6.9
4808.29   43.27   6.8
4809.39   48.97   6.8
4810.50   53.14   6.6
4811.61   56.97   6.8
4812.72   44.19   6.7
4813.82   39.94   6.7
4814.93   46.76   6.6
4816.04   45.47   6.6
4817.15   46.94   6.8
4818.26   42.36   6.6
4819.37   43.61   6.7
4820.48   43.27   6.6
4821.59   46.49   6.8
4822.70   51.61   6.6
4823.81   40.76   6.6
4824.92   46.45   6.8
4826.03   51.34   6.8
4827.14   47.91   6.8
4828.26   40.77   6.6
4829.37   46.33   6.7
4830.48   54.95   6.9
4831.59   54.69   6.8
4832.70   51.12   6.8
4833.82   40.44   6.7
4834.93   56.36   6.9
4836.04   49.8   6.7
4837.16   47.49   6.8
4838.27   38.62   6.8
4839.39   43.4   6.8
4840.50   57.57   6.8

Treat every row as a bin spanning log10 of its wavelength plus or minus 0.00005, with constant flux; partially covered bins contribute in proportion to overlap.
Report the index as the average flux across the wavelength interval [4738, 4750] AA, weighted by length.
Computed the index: 47.8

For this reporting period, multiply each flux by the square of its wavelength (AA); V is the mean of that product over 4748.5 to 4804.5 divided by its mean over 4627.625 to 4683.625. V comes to 1.2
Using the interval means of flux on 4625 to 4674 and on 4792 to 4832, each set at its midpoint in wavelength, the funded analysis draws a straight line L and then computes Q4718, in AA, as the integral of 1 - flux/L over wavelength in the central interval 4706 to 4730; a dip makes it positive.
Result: 0.5 AA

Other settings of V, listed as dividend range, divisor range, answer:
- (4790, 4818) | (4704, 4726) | 1.15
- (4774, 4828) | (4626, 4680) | 1.19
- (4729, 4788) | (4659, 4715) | 1.10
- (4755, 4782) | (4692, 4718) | 1.11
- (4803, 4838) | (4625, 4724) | 1.16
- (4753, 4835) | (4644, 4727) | 1.14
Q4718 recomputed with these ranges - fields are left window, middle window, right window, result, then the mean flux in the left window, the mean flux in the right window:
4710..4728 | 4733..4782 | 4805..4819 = -0.7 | 44.4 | 45.9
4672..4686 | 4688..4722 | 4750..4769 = 1.1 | 43.8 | 44.1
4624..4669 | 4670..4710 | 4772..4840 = 1.0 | 43.1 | 47.6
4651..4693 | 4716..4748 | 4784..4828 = 0.0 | 43.4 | 47.7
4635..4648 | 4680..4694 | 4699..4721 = -0.6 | 40.4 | 42.4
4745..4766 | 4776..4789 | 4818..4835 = -0.3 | 44.3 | 47.2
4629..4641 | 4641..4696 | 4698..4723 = 1.1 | 43.3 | 43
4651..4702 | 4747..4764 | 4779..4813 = 0.6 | 43.3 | 48.6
